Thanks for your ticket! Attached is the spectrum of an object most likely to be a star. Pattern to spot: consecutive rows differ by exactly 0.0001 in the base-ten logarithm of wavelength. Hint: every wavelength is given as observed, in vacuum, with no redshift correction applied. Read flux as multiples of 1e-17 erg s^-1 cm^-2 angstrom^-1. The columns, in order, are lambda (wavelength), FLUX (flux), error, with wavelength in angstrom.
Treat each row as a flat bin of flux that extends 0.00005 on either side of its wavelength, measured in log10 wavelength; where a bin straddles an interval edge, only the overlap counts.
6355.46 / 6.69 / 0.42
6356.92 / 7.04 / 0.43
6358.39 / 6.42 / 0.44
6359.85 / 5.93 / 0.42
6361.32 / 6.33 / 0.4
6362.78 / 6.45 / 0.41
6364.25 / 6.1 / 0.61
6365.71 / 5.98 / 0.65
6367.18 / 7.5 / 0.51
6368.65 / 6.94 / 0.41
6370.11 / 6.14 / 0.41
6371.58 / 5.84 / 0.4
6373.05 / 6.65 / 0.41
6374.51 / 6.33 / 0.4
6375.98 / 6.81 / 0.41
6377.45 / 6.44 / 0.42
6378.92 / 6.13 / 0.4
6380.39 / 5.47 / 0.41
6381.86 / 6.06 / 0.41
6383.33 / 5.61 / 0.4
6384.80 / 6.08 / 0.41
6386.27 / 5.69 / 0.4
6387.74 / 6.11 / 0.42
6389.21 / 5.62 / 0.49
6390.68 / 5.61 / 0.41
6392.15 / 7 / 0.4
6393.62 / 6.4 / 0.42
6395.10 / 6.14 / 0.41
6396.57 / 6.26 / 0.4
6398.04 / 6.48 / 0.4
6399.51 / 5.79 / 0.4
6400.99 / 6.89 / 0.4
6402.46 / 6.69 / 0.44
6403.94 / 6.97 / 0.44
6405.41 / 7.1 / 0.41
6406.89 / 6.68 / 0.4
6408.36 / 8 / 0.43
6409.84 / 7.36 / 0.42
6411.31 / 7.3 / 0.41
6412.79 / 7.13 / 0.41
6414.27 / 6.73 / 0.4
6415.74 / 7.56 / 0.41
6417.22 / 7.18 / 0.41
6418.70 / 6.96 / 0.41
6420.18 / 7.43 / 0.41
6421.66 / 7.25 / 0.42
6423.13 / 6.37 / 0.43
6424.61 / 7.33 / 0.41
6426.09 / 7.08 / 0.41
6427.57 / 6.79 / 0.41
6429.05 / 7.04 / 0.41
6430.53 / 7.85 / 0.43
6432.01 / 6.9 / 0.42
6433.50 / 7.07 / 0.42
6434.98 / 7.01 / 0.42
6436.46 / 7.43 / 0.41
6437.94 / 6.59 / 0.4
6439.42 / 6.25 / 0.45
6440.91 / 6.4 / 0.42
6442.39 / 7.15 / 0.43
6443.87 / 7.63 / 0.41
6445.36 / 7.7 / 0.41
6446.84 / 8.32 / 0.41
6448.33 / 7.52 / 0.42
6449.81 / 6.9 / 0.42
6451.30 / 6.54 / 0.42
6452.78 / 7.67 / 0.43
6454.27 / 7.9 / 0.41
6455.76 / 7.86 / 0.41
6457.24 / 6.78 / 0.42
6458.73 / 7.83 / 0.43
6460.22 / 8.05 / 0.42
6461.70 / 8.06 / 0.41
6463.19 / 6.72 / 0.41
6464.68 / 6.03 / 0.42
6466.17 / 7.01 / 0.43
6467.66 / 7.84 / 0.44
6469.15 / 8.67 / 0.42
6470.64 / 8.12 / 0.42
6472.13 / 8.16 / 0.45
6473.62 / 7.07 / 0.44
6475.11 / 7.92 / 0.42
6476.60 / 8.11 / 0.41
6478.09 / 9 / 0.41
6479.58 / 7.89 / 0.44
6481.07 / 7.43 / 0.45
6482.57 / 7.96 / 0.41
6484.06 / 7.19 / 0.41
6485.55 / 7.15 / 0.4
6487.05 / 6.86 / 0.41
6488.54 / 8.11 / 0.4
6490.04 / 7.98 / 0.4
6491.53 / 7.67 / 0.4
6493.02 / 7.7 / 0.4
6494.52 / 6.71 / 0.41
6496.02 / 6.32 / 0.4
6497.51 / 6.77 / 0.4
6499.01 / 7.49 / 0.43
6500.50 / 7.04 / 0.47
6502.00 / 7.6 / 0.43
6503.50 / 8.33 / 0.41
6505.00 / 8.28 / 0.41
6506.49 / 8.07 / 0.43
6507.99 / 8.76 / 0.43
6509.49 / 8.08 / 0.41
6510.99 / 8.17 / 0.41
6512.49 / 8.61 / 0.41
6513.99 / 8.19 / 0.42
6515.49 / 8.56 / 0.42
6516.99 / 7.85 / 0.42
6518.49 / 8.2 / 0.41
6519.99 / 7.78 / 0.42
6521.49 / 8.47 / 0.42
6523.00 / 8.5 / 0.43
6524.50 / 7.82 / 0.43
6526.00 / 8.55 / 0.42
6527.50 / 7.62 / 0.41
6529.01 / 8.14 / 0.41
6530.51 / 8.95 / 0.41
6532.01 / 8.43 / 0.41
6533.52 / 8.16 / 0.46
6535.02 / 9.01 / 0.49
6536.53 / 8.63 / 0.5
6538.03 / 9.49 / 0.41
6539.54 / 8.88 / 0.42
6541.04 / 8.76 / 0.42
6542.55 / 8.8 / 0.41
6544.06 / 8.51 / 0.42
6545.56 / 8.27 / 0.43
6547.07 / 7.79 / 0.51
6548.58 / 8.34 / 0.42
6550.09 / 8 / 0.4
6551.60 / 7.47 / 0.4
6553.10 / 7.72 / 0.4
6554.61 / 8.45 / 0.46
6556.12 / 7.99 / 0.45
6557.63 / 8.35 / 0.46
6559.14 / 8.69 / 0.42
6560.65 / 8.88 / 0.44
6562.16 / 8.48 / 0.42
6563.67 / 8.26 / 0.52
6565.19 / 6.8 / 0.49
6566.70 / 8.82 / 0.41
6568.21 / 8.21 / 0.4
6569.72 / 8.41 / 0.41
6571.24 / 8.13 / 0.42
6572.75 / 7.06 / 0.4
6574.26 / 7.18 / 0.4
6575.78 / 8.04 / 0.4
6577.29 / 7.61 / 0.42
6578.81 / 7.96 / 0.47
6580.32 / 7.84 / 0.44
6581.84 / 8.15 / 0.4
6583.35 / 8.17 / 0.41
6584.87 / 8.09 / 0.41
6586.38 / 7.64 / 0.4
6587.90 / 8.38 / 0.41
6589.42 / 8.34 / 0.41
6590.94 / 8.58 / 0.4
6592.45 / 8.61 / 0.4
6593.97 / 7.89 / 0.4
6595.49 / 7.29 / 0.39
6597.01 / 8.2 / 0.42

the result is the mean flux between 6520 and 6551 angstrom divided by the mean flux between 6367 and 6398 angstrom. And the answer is 1.4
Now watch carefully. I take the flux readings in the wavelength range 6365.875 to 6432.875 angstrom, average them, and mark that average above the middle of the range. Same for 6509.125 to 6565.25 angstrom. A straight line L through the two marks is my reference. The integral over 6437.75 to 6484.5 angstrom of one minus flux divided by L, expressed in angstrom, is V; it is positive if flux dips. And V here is -0.73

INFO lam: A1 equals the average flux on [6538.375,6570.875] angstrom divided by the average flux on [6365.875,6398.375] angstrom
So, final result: 1.33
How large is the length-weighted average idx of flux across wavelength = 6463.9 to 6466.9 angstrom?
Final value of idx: 6.51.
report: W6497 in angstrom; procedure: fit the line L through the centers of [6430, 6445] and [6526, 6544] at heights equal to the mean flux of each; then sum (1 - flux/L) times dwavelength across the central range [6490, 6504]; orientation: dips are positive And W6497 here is 1.2 angstrom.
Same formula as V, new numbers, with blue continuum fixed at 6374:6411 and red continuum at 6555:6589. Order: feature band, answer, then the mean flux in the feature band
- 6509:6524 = -1.4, 8.23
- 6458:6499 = -2.1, 7.57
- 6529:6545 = -2.1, 8.73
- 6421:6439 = -0.8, 7.05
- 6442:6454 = -0.9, 7.45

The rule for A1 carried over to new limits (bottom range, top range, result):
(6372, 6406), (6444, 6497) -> 1.21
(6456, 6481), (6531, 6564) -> 1.09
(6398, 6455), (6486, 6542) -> 1.13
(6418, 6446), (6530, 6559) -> 1.19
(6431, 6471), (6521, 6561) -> 1.15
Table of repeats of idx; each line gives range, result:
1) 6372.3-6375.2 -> 6.5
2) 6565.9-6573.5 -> 8.12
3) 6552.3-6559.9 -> 8.24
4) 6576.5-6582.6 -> 7.9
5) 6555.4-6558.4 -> 8.17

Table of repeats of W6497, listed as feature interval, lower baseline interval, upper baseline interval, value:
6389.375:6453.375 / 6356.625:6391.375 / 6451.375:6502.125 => -1.43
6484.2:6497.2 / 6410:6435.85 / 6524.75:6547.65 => 1.10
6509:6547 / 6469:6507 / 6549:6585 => -2.71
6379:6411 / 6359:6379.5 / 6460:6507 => 1.38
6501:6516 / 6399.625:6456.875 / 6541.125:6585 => -1.02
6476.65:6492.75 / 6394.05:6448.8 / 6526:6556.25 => 0.01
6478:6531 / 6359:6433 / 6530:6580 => -0.90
